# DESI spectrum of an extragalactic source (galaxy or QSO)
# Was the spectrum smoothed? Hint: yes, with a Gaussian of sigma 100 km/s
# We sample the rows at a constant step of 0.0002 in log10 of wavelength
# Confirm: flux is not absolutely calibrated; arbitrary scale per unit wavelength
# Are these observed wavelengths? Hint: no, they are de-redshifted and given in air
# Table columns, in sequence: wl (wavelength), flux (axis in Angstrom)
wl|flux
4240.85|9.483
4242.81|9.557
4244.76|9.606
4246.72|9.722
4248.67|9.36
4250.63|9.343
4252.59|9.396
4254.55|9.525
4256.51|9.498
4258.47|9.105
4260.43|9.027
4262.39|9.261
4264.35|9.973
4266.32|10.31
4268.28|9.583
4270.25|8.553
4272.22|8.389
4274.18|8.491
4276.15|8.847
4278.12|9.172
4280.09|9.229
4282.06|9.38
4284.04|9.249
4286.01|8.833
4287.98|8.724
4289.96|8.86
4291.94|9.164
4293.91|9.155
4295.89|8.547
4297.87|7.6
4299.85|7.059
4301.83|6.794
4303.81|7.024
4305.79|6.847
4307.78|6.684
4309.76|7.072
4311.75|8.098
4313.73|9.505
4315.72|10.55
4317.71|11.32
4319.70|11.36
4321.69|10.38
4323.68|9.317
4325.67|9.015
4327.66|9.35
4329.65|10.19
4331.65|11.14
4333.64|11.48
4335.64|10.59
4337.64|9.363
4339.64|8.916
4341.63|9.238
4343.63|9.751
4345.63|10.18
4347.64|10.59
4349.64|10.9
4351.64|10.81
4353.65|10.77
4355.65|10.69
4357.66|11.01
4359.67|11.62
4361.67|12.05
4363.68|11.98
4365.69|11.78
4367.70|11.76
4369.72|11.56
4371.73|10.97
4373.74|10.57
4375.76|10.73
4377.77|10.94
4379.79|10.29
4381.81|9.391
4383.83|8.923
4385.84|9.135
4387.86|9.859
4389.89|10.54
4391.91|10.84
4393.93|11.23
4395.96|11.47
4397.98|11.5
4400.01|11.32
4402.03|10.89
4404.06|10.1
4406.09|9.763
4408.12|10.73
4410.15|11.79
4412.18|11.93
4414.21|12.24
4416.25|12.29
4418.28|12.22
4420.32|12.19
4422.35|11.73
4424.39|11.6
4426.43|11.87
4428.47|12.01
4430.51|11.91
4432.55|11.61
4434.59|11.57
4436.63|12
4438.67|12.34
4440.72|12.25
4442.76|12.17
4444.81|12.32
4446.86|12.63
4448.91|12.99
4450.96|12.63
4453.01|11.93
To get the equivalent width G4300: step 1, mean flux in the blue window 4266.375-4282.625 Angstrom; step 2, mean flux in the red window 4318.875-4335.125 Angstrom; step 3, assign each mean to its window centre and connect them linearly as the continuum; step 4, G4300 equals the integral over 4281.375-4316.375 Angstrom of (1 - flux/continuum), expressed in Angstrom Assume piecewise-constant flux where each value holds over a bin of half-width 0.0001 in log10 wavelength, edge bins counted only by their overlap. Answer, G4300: 4.9 Angstrom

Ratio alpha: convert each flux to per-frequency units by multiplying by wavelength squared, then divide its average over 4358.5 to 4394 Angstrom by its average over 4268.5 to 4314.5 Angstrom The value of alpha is 1.35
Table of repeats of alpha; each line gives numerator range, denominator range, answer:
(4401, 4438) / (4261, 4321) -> 1.40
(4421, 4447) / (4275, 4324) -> 1.46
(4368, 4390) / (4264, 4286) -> 1.18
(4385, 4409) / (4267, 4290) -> 1.25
